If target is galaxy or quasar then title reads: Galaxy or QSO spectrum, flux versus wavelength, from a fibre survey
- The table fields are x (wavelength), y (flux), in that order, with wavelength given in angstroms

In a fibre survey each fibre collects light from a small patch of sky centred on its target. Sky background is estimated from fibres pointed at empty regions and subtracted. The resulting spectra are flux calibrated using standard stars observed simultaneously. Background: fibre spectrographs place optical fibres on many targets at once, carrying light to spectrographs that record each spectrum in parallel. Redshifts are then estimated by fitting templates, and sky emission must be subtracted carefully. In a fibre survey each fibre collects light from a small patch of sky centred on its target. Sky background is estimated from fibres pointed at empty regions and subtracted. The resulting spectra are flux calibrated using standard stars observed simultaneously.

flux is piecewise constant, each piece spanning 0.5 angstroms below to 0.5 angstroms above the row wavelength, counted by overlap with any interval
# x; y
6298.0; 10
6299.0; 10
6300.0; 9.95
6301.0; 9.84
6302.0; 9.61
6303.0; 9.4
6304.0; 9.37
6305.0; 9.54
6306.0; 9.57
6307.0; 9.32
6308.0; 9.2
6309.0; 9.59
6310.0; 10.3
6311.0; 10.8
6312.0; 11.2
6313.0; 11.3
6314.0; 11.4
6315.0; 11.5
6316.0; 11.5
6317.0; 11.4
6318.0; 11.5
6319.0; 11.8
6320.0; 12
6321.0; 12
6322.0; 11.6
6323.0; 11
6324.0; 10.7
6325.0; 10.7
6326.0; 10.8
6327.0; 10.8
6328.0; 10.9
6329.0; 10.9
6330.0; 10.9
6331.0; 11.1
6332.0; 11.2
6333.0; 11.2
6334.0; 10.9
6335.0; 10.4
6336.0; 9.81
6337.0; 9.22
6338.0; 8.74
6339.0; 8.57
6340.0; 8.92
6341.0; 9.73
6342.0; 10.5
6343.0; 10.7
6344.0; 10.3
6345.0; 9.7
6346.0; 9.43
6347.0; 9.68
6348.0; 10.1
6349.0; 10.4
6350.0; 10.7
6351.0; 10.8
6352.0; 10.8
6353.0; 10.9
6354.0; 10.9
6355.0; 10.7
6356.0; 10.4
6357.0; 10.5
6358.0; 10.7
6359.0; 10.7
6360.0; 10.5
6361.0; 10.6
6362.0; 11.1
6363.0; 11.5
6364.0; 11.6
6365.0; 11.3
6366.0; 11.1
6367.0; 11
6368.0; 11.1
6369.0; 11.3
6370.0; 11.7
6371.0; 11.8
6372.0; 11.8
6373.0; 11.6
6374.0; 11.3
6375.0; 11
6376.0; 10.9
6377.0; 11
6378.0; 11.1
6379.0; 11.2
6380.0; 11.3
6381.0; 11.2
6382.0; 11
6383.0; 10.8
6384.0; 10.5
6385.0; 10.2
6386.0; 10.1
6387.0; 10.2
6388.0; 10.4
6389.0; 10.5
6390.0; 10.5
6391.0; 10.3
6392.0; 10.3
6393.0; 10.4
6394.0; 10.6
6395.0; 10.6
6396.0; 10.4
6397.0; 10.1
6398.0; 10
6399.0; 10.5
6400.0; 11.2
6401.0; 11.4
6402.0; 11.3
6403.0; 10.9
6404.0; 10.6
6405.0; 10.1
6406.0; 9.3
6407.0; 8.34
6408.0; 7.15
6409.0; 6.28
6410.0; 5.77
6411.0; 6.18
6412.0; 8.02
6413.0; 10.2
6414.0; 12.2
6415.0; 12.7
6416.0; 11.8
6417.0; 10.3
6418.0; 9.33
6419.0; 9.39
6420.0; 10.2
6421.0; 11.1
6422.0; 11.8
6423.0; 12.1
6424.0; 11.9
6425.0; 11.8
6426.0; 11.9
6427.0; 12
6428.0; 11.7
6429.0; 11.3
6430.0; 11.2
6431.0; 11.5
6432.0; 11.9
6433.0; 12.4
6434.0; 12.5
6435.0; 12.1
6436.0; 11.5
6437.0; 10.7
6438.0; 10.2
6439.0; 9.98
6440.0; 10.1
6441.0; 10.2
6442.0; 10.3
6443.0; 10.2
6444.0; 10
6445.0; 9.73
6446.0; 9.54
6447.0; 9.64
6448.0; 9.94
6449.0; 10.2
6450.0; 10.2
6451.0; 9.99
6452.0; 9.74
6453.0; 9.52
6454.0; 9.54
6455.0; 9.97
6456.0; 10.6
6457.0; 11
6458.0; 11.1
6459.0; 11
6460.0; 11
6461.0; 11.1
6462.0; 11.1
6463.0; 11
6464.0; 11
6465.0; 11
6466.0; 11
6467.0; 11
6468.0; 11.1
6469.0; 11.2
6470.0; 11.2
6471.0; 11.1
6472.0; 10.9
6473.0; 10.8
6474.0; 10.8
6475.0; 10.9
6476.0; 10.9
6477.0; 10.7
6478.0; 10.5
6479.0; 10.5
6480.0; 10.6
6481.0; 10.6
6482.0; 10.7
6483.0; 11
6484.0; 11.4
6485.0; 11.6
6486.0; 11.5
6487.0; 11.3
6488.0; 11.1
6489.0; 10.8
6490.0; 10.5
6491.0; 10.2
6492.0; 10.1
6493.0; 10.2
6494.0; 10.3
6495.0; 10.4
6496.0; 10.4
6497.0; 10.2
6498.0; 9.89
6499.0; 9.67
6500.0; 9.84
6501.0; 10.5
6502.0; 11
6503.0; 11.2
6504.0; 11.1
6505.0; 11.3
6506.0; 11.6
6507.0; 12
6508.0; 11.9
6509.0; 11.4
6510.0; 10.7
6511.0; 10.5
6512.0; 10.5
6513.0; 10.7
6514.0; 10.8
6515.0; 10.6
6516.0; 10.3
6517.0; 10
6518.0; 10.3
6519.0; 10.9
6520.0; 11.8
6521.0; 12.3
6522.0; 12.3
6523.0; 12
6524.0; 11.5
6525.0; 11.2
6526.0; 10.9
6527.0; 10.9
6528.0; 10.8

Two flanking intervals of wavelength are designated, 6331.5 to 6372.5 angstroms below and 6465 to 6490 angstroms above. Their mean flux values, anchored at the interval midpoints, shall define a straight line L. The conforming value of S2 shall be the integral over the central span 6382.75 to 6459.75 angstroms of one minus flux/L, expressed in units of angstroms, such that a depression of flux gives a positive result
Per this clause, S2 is 2.7 angstroms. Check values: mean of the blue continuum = 10.6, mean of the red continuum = 11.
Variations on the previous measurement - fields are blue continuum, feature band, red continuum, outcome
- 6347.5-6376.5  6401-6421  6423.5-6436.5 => 3.5 angstroms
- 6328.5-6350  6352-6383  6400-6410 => -4.0 angstroms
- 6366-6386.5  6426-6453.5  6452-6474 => 0.5 angstroms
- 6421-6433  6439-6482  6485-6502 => 2.2 angstroms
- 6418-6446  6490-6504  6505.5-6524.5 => 1.0 angstroms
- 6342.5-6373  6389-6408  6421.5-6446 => 1.2 angstroms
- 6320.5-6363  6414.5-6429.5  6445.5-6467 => -1.2 angstroms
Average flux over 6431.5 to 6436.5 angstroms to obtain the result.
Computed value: 12.1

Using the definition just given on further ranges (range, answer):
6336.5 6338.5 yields 8.98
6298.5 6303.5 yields 9.76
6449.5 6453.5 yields 9.86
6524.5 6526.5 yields 11.1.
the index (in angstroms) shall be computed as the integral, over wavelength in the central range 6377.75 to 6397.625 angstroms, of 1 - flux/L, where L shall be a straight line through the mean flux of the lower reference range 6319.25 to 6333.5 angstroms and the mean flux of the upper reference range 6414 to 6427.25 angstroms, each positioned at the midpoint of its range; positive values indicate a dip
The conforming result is 1.2 angstroms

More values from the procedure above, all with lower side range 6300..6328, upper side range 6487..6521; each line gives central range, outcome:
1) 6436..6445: 0.37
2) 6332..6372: 0.47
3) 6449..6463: 0.32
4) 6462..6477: -0.39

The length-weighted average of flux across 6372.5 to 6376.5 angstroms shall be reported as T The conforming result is 11.2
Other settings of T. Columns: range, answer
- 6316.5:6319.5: 11.6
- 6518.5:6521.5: 11.7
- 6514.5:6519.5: 10.4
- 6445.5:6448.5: 9.71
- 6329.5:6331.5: 11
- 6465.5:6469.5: 11.1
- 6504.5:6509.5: 11.6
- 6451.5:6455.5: 9.69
